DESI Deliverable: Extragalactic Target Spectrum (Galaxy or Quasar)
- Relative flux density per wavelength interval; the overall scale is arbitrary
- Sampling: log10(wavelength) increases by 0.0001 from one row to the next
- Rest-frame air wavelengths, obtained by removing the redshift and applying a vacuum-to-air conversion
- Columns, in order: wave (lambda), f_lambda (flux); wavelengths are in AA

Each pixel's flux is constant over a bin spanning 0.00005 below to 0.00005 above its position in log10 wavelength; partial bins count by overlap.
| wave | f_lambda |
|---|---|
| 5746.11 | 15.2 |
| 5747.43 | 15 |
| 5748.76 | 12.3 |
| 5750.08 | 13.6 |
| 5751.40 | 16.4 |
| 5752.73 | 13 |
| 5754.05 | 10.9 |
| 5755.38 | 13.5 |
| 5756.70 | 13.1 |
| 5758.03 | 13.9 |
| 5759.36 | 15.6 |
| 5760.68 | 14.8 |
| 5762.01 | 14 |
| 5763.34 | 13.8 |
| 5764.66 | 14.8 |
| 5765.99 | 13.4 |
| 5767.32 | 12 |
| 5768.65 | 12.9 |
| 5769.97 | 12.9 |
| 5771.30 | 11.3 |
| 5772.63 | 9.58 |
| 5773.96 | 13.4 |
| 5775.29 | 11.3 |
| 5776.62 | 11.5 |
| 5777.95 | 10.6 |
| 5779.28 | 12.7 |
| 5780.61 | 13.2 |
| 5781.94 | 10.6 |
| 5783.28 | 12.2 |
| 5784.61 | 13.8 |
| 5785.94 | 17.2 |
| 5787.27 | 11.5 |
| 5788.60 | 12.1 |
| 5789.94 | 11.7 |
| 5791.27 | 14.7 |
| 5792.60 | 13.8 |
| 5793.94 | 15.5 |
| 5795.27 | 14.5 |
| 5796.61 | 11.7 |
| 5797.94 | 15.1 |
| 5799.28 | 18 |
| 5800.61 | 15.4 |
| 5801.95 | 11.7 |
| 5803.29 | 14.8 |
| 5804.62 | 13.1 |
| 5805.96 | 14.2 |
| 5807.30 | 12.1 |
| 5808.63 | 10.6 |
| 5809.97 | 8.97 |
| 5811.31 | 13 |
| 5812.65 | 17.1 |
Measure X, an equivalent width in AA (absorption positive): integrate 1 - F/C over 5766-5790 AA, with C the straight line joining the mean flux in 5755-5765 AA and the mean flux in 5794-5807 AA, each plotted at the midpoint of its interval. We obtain 3.26 AA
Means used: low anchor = 14.2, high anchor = 14.3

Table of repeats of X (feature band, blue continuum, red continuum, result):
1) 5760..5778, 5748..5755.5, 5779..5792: 0.6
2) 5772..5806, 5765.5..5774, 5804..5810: -3.2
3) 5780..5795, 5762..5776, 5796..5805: 0.3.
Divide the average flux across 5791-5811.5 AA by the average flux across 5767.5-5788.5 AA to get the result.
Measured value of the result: 1.1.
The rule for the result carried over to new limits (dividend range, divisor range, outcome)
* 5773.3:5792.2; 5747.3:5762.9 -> 0.92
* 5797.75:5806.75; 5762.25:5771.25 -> 1.10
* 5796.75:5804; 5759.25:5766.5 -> 1.03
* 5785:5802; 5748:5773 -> 1.06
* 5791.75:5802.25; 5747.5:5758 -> 1.09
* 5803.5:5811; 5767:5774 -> 1.01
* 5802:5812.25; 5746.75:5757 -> 0.92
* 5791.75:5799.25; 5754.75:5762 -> 1.02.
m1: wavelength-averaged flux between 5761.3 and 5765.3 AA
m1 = 14.2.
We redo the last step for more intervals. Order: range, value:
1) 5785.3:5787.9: 14.4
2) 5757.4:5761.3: 14.8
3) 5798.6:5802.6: 15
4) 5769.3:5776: 11.7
